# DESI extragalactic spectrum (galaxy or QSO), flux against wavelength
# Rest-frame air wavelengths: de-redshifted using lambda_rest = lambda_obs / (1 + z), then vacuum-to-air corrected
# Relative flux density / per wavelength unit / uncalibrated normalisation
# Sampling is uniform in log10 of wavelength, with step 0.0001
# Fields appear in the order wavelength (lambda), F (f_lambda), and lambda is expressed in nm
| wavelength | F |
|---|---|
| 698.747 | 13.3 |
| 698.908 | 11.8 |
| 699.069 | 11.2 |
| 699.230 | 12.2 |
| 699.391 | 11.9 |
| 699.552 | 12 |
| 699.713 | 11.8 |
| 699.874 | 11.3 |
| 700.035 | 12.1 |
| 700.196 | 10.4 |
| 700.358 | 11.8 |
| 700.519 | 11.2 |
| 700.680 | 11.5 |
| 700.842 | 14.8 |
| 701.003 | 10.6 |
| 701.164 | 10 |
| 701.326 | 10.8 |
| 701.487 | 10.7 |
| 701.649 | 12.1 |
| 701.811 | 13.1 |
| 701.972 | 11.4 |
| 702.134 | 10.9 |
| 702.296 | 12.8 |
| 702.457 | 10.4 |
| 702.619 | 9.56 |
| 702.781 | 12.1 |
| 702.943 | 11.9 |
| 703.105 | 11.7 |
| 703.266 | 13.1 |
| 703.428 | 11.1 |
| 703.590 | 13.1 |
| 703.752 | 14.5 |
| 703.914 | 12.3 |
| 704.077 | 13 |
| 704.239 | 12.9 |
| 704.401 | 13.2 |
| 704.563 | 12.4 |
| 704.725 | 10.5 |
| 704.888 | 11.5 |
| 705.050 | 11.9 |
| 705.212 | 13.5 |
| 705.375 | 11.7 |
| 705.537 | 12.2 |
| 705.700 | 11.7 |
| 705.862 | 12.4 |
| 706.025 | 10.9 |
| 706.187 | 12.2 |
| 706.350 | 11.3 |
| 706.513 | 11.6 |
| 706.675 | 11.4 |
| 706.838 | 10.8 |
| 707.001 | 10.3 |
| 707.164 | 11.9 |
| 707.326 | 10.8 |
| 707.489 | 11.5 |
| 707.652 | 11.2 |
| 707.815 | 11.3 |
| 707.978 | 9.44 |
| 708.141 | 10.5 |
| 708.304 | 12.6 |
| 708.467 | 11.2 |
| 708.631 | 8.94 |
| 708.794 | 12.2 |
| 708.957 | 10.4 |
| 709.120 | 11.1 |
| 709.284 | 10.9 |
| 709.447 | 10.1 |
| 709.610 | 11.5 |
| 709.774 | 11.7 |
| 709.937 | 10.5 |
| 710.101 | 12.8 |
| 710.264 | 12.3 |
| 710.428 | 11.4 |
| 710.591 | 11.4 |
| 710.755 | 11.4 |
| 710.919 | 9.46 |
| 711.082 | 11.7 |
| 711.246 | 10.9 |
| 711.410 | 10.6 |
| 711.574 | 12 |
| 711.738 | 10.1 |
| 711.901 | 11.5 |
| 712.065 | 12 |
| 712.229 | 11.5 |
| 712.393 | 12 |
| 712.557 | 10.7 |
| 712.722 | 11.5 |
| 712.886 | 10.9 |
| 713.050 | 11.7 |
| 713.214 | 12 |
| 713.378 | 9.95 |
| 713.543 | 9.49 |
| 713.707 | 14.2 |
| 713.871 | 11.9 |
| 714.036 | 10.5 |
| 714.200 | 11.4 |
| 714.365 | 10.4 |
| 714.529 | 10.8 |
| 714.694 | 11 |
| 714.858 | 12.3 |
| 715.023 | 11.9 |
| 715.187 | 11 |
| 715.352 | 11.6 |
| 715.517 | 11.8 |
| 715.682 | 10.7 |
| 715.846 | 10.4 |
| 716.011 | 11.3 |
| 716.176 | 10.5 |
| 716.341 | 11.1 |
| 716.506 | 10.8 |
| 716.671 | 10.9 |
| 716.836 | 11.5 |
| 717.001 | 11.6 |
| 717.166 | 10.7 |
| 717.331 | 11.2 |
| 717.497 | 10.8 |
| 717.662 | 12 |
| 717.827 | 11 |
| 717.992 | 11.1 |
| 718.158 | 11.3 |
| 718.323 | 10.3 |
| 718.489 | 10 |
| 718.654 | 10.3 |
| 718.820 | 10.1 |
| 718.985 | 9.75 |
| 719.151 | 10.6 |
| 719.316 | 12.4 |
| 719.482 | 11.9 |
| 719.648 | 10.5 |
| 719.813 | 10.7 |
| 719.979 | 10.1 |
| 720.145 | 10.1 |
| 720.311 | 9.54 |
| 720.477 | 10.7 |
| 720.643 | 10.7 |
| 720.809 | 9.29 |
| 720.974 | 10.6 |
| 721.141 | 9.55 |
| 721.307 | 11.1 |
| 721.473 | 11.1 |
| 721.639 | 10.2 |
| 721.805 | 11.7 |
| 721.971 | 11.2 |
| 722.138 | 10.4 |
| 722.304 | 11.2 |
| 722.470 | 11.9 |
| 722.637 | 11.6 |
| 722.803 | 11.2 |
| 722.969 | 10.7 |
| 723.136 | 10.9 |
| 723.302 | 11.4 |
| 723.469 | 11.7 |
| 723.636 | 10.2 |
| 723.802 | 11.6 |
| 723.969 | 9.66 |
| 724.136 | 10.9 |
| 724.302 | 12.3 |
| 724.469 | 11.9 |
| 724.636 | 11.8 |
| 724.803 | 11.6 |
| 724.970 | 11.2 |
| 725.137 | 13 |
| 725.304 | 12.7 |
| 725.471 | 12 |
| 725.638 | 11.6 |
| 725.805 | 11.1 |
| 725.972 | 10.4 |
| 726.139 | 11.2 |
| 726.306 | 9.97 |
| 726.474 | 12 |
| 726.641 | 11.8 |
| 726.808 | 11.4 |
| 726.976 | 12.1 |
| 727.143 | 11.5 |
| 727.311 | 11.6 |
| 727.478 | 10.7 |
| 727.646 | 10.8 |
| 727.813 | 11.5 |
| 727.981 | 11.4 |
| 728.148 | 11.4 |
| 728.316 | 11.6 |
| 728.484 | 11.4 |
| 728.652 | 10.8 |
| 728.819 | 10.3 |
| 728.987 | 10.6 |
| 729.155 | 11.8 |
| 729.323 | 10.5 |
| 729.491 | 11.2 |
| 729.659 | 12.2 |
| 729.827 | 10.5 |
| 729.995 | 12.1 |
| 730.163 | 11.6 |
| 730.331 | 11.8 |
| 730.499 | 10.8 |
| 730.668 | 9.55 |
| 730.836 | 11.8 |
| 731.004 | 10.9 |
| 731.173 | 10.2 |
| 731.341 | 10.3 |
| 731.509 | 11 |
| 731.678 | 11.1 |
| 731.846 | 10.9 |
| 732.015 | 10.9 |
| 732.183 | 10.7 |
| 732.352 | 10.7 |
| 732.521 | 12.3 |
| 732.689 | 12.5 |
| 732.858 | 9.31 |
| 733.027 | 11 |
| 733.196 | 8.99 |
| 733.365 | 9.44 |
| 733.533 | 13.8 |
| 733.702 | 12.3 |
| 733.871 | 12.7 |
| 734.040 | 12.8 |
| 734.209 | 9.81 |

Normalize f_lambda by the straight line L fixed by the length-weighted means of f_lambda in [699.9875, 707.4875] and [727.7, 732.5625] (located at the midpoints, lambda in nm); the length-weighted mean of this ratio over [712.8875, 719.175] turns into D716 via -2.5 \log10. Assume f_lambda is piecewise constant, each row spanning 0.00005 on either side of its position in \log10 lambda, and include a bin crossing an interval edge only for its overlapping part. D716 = 0.04 mag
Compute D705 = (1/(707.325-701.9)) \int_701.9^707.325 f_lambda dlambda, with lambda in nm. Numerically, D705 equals 11.9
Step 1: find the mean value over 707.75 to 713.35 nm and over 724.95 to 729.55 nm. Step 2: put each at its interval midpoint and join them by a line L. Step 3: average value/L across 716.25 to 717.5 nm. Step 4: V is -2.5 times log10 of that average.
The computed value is 0.01 mag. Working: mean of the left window 11.2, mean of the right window 11.3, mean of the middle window 11.1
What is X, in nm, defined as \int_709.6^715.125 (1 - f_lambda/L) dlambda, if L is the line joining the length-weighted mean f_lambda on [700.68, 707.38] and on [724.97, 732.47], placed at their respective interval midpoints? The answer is 0.14 nm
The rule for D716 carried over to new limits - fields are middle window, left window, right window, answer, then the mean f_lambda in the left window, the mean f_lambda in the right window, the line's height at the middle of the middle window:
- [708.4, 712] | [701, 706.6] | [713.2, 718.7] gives 0.04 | 11.9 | 11.1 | 11.5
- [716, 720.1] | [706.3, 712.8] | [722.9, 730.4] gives 0.04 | 11.2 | 11.3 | 11.3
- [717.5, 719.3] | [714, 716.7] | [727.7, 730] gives 0.04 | 11.1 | 11.2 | 11.1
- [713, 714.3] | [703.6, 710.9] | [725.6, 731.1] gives 0.01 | 11.6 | 11.2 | 11.5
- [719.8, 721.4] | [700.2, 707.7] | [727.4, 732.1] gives 0.11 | 11.8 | 11.1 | 11.3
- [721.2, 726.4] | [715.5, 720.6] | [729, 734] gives -0.03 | 10.8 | 11.1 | 11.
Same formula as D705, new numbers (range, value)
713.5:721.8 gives 10.9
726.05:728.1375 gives 11.3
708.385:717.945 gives 11.2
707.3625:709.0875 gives 10.9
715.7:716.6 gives 10.8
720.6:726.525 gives 11.2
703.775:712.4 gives 11.5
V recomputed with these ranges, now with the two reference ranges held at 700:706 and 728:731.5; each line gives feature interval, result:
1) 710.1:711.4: 0.04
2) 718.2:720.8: 0.09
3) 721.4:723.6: 0.01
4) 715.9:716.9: 0.05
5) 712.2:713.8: 0.02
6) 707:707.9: 0.05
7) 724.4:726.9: -0.04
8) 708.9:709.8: 0.08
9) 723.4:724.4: 0.02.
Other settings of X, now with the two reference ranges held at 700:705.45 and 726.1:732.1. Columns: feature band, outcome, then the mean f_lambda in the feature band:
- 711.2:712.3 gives 0.04 nm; 11.2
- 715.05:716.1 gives 0.03 nm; 11.2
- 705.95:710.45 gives 0.22 nm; 11.2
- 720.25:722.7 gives 0.14 nm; 10.7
